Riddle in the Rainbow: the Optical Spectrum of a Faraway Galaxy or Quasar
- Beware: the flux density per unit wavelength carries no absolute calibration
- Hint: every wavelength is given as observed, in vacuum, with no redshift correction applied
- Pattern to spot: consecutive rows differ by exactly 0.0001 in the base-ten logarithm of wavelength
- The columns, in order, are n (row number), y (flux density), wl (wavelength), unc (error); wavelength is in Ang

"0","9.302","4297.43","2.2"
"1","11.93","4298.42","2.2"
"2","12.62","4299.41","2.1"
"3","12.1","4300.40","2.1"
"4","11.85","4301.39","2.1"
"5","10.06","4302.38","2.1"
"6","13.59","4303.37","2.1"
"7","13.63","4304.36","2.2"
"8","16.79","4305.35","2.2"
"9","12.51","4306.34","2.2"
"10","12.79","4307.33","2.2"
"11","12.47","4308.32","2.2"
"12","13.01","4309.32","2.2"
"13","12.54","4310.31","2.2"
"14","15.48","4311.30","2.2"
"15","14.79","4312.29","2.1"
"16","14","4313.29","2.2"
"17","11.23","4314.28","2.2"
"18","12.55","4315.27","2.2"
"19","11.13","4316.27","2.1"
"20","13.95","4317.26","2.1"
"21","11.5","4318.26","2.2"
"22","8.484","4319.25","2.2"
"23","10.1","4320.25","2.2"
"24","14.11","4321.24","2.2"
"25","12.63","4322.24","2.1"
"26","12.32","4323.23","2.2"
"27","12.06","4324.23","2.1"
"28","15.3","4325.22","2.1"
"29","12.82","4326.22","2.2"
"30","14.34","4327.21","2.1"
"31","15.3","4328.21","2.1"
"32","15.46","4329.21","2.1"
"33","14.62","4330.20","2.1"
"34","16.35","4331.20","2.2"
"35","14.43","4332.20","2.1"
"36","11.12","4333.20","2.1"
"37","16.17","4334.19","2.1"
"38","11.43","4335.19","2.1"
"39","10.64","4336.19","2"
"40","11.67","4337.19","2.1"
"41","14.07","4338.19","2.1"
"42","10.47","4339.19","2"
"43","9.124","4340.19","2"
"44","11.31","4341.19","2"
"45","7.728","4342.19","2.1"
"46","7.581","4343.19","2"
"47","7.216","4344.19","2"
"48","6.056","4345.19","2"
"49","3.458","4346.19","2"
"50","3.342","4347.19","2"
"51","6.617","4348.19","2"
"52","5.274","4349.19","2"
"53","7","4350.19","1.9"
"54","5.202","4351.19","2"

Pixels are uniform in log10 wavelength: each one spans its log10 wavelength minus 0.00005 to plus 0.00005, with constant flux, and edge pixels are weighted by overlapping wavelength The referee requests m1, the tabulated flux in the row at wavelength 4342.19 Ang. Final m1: 7.728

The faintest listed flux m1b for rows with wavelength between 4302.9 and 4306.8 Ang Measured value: 12.51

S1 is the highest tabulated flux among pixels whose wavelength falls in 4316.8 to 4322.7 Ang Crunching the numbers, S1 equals 14.11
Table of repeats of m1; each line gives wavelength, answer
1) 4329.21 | 15.46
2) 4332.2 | 14.43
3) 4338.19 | 14.07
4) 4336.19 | 10.64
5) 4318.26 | 11.5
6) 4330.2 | 14.62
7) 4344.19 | 7.216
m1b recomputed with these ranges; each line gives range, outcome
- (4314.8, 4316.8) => 11.13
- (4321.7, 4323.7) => 12.32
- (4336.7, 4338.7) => 11.67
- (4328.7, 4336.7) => 10.64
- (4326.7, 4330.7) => 14.34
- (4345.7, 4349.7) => 3.342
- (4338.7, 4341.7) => 9.124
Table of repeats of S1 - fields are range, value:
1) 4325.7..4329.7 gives 15.46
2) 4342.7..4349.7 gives 7.581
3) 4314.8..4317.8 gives 13.95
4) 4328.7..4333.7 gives 16.35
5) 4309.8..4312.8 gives 15.48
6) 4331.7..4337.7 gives 16.17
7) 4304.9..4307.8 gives 16.79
